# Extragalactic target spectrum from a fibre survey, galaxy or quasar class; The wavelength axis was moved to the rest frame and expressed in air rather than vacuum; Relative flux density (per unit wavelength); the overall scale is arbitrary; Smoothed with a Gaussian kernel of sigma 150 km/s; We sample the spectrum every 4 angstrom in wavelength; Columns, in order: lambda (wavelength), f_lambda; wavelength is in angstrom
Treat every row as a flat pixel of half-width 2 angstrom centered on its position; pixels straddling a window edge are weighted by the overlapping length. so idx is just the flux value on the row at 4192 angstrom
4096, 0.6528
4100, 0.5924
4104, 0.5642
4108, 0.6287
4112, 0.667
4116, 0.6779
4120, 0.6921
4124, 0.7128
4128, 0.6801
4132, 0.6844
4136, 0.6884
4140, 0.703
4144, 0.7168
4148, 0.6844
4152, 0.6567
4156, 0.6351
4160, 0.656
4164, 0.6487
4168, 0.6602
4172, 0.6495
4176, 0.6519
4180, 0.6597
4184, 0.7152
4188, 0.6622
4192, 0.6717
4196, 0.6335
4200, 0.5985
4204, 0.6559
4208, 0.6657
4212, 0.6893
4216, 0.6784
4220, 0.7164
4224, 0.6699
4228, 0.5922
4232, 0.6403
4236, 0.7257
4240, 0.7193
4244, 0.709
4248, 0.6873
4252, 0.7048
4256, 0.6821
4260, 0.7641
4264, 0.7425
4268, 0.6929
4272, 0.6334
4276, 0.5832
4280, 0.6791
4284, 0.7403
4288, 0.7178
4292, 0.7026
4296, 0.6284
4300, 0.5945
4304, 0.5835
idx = 0.6717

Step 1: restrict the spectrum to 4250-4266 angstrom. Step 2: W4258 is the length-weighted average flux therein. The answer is 0.723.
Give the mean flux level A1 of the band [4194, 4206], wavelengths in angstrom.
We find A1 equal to 0.629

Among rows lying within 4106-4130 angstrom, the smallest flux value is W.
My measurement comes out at 0.6287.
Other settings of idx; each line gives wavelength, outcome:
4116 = 0.6779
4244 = 0.709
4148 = 0.6844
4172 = 0.6495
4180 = 0.6597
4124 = 0.7128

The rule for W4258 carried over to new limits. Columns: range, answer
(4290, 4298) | 0.665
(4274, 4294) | 0.685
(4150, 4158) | 0.646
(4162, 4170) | 0.654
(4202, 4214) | 0.67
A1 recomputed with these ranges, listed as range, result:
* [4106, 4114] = 0.648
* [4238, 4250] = 0.705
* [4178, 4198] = 0.668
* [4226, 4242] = 0.669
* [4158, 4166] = 0.652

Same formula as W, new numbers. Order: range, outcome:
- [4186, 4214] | 0.5985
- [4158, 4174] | 0.6487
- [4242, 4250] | 0.6873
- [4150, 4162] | 0.6351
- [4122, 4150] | 0.6801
